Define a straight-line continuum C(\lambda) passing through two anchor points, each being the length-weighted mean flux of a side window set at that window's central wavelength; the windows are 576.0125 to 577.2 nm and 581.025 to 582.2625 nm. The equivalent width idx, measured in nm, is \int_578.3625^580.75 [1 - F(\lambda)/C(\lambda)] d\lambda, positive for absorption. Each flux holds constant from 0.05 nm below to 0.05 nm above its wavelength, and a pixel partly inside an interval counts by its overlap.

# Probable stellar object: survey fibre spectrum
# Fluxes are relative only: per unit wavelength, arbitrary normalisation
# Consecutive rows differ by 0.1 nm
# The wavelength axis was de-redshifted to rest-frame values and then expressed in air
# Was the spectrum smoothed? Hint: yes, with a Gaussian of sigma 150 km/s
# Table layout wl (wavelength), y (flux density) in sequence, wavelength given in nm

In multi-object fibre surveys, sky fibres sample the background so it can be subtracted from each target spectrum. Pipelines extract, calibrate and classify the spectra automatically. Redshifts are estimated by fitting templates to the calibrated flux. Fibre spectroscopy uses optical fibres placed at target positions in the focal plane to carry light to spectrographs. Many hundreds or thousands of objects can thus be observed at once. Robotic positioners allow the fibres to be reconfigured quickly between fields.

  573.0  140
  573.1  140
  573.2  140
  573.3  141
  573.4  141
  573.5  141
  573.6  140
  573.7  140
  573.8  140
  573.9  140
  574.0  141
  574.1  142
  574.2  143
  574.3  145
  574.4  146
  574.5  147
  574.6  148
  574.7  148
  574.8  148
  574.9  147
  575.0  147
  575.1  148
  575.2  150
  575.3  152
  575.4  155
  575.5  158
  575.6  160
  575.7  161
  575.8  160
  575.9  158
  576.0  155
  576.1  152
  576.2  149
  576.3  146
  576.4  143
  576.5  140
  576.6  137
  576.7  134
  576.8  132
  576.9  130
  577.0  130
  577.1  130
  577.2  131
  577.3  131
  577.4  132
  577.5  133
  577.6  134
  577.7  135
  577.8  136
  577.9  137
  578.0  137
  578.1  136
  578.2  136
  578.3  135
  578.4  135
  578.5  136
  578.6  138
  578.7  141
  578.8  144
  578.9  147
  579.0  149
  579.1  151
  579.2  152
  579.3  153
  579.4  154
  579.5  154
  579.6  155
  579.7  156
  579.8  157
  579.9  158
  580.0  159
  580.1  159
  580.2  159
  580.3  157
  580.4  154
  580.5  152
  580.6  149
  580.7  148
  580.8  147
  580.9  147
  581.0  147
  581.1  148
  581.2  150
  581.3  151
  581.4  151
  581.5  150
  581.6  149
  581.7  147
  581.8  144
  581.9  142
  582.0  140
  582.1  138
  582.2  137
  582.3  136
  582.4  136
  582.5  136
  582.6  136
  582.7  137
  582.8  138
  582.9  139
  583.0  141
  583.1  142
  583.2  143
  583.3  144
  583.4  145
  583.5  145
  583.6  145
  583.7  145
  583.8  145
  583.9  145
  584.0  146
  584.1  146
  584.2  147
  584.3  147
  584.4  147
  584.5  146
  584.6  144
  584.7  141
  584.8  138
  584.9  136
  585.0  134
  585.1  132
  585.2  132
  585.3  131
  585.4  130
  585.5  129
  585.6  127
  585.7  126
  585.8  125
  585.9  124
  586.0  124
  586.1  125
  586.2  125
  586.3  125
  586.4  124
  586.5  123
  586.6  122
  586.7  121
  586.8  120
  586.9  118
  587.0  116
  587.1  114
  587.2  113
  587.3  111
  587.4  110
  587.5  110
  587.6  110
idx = -0.14 nm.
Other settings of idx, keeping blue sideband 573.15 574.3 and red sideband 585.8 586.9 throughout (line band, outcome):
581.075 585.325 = -0.485 nm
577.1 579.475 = -0.091 nm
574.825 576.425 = -0.166 nm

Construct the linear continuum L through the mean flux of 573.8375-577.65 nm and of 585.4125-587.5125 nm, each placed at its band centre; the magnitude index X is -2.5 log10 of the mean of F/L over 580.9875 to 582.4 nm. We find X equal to -0.10 mag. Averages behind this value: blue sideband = 144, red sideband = 121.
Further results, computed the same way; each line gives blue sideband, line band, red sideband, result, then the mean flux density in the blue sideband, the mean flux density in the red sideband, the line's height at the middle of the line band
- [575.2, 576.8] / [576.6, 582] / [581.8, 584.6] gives 0.01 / 150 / 142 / 146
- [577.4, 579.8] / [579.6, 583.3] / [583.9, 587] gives -0.06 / 143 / 132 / 138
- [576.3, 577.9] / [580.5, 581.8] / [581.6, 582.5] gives -0.07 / 134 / 140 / 139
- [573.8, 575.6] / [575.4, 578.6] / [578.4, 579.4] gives 0.04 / 147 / 146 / 146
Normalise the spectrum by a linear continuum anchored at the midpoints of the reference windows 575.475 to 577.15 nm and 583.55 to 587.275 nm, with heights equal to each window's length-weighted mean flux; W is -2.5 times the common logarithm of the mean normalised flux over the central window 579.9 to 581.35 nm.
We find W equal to -0.099 mag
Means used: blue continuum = 145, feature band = 152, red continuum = 132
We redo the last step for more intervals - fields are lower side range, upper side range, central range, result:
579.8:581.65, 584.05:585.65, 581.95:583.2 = 0.057 mag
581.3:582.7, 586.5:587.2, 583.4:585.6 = -0.084 mag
